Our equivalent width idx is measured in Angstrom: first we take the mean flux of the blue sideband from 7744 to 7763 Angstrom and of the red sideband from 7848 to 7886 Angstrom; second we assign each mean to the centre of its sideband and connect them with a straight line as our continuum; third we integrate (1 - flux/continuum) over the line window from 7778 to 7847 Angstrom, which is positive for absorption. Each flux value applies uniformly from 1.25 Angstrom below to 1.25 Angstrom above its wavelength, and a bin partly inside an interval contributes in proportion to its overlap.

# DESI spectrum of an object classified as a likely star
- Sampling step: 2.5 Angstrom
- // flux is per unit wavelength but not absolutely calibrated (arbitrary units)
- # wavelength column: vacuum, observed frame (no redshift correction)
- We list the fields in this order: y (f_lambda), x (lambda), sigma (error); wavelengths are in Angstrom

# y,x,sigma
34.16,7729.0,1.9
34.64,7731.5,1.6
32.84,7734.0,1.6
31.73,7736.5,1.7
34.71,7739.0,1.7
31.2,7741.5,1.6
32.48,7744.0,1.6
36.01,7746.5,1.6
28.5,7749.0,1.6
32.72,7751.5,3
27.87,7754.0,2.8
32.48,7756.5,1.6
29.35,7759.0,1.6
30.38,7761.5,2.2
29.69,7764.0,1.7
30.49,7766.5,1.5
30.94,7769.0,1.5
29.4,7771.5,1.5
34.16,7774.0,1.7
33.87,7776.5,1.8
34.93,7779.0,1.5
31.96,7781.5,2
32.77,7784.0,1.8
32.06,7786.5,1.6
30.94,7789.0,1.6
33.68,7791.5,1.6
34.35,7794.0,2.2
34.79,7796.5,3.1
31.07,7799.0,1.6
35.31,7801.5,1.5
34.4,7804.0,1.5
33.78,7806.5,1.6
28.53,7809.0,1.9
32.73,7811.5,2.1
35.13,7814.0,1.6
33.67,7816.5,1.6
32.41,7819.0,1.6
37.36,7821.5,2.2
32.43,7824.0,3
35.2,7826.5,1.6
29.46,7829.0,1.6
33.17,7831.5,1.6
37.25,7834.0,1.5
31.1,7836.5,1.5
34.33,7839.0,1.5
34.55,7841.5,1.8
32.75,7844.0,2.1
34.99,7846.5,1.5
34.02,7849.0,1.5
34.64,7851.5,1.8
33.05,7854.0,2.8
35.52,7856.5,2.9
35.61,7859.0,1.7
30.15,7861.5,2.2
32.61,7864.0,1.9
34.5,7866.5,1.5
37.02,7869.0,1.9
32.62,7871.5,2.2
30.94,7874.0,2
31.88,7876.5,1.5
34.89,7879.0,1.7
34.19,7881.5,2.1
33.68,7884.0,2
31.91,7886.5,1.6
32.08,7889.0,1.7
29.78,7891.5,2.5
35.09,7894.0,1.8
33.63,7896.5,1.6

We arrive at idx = -2.00 Angstrom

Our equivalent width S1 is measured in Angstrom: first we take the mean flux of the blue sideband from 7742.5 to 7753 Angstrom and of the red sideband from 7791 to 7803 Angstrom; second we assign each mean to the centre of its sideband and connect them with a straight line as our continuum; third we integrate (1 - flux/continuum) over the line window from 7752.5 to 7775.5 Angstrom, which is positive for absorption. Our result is 1.6 Angstrom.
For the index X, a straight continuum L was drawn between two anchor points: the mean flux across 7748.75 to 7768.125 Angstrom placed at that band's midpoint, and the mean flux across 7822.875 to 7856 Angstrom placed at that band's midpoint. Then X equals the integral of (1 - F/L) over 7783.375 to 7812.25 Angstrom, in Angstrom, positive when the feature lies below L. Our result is -0.9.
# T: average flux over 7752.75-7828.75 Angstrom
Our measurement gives 32.5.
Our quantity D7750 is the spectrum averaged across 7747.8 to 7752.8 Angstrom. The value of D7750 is 30.6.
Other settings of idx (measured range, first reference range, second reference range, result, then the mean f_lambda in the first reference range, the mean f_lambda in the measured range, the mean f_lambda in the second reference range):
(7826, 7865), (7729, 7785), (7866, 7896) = -0.9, 32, 33.6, 33.2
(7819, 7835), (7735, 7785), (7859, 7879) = -0.7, 31.8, 34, 33.1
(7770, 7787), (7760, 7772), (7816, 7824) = -0.9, 30.2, 32.7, 34.2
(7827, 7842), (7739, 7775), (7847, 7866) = -0.1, 31.2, 33.3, 33.7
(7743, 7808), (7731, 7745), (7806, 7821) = 1.3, 32.9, 32.2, 32.9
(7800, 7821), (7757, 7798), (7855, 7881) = -0.5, 32.1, 33.4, 33.6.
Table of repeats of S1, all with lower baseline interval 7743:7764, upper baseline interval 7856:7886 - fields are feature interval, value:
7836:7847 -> -0.2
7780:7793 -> -0.2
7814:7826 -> -0.6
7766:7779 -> -0.3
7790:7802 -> -0.6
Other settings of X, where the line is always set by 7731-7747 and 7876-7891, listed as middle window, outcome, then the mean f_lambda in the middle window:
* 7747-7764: 1.4 Angstrom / 30.4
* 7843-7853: -0.3 Angstrom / 34.1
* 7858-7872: -0.3 Angstrom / 33.8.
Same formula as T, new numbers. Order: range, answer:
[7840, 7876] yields 33.7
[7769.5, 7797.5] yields 32.9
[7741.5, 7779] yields 31.4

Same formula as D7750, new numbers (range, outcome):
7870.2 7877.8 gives 31.9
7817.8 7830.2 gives 33.4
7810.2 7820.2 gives 33.5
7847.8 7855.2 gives 33.9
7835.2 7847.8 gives 33.6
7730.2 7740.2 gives 33.5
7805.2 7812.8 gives 31.7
